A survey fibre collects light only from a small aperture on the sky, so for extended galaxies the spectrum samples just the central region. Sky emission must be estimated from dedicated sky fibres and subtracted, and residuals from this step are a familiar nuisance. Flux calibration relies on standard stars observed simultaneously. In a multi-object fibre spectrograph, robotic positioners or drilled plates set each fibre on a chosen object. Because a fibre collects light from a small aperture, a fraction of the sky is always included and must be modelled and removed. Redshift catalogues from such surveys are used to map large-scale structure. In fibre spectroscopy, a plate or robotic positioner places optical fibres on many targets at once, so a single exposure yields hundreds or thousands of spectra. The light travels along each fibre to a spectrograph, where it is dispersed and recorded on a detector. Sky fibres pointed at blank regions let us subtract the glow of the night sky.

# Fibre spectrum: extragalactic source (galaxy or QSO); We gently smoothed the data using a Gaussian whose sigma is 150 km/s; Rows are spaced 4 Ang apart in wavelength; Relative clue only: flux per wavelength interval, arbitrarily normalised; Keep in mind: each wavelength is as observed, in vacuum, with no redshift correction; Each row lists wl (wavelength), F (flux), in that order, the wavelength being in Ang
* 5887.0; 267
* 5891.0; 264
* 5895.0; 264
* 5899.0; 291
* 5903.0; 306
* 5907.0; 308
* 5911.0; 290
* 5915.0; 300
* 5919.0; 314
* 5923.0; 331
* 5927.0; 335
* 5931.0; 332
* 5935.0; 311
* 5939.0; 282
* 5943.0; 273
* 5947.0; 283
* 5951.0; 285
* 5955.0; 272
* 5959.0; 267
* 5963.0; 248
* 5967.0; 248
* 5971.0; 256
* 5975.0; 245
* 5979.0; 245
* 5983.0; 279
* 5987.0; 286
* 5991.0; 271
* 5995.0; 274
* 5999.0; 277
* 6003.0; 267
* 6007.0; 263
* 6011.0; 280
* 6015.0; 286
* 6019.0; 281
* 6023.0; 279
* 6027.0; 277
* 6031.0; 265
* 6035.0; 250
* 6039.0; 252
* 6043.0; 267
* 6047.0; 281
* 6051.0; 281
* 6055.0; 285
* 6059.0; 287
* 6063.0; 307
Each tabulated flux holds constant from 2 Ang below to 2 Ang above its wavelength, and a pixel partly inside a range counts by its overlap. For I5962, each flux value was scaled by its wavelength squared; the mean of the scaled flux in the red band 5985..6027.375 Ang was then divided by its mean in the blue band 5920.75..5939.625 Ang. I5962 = 0.88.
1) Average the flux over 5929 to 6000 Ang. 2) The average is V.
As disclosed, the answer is 274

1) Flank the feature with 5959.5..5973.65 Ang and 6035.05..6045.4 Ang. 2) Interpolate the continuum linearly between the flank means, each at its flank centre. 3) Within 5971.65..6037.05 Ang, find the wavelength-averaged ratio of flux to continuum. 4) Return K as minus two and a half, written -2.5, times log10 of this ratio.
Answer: -0.06 mag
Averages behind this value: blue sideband 252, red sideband 259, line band 270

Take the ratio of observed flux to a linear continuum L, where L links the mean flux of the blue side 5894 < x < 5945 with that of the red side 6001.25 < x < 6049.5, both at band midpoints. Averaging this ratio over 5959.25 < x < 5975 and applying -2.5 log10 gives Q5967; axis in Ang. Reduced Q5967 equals 0.15 mag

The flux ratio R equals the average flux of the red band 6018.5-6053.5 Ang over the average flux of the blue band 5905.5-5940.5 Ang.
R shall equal 0.9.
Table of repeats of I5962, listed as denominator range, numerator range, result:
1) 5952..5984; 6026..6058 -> 1.07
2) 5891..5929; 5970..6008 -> 0.91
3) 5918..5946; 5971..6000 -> 0.88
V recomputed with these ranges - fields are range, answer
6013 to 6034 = 276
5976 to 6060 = 272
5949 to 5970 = 264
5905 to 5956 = 302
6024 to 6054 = 269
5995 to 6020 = 275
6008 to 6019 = 281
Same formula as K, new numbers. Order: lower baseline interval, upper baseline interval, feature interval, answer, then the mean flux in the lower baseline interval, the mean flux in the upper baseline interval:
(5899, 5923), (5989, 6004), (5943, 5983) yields 0.09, 305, 273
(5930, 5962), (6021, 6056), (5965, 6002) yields 0.06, 286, 270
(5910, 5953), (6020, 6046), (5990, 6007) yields 0.03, 304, 266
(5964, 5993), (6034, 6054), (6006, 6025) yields -0.05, 261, 268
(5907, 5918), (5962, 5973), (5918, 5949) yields -0.10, 299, 251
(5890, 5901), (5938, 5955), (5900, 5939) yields -0.13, 274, 280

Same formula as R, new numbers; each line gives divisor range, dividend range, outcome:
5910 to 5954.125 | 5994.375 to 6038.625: 0.90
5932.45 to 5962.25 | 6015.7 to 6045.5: 0.95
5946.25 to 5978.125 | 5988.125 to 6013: 1.04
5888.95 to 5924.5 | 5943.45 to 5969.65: 0.90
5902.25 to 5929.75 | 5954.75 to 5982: 0.81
